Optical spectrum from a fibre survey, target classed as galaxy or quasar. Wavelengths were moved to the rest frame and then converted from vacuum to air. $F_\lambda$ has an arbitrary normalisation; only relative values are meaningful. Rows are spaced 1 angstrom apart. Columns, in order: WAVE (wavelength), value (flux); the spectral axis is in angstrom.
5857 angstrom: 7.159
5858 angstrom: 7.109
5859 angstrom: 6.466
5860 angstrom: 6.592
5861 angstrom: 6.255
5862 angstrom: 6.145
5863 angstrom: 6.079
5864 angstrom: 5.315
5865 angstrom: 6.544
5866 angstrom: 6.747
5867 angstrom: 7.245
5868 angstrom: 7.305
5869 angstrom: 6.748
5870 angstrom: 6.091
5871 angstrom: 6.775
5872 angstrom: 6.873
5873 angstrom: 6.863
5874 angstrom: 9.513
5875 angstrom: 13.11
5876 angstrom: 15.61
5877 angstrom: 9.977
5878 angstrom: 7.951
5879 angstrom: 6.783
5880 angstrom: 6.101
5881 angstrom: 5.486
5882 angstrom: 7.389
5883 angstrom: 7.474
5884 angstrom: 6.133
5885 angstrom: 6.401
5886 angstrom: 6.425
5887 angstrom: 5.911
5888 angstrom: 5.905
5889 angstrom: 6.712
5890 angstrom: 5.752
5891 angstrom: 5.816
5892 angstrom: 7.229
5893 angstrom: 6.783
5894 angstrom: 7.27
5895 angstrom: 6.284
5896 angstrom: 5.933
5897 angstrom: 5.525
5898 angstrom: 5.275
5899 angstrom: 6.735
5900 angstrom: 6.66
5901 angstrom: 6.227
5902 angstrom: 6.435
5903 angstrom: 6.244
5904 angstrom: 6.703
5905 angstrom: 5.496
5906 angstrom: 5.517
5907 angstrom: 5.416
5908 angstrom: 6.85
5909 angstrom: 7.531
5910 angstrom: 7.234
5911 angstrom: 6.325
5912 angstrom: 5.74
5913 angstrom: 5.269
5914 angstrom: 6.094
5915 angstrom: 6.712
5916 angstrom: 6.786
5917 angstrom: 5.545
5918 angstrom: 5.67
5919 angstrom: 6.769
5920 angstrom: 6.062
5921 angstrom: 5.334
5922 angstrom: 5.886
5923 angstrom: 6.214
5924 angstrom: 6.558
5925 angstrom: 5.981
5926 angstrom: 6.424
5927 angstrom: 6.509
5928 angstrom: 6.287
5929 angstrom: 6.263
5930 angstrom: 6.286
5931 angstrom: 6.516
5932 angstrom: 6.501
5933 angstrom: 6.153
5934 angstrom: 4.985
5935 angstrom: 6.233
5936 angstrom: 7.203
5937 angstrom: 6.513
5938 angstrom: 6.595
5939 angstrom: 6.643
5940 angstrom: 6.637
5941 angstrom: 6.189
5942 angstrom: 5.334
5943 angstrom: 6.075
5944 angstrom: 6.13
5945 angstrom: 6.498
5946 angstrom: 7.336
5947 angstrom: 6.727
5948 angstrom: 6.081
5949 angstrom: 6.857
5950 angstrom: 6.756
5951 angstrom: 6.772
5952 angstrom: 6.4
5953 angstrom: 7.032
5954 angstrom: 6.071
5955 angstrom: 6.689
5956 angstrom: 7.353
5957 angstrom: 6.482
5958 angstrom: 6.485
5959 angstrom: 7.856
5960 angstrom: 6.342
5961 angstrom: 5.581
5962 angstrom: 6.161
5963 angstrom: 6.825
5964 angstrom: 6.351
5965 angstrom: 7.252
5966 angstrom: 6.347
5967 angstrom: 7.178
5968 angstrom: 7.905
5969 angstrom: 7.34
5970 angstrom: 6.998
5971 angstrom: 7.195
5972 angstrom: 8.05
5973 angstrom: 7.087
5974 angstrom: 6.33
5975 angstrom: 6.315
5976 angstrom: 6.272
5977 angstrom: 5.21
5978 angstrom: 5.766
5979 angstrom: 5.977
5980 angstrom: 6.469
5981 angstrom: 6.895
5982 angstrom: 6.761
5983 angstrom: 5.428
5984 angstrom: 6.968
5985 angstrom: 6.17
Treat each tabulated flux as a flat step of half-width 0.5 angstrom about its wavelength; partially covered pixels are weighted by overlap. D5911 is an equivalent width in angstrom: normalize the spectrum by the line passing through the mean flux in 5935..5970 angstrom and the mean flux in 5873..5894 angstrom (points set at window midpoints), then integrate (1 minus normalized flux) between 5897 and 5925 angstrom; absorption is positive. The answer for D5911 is 4.0 angstrom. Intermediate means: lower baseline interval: 7.6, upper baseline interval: 6.65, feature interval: 6.18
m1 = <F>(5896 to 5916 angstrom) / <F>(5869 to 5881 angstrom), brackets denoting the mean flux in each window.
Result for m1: 0.73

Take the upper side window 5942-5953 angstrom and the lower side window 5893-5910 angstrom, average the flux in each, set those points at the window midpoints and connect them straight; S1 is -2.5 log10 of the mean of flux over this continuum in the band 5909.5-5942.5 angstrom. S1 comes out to 0.03 mag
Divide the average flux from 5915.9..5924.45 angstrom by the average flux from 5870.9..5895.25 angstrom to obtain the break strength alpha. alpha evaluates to 0.81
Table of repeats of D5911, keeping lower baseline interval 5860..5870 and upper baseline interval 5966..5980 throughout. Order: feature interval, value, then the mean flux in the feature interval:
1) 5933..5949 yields 0.7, 6.36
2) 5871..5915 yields -2.5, 6.9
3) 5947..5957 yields 0.0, 6.66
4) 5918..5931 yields 0.8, 6.21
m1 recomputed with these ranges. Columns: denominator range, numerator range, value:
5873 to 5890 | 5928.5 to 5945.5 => 0.80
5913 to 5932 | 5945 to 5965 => 1.07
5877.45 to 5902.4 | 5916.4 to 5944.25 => 0.96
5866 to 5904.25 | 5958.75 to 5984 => 0.93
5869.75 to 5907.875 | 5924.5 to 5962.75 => 0.92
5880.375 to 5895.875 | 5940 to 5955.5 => 1.00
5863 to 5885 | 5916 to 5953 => 0.83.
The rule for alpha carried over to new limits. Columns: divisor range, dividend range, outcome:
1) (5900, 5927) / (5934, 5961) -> 1.05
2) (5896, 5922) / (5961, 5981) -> 1.08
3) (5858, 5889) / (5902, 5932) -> 0.86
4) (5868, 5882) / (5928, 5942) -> 0.77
